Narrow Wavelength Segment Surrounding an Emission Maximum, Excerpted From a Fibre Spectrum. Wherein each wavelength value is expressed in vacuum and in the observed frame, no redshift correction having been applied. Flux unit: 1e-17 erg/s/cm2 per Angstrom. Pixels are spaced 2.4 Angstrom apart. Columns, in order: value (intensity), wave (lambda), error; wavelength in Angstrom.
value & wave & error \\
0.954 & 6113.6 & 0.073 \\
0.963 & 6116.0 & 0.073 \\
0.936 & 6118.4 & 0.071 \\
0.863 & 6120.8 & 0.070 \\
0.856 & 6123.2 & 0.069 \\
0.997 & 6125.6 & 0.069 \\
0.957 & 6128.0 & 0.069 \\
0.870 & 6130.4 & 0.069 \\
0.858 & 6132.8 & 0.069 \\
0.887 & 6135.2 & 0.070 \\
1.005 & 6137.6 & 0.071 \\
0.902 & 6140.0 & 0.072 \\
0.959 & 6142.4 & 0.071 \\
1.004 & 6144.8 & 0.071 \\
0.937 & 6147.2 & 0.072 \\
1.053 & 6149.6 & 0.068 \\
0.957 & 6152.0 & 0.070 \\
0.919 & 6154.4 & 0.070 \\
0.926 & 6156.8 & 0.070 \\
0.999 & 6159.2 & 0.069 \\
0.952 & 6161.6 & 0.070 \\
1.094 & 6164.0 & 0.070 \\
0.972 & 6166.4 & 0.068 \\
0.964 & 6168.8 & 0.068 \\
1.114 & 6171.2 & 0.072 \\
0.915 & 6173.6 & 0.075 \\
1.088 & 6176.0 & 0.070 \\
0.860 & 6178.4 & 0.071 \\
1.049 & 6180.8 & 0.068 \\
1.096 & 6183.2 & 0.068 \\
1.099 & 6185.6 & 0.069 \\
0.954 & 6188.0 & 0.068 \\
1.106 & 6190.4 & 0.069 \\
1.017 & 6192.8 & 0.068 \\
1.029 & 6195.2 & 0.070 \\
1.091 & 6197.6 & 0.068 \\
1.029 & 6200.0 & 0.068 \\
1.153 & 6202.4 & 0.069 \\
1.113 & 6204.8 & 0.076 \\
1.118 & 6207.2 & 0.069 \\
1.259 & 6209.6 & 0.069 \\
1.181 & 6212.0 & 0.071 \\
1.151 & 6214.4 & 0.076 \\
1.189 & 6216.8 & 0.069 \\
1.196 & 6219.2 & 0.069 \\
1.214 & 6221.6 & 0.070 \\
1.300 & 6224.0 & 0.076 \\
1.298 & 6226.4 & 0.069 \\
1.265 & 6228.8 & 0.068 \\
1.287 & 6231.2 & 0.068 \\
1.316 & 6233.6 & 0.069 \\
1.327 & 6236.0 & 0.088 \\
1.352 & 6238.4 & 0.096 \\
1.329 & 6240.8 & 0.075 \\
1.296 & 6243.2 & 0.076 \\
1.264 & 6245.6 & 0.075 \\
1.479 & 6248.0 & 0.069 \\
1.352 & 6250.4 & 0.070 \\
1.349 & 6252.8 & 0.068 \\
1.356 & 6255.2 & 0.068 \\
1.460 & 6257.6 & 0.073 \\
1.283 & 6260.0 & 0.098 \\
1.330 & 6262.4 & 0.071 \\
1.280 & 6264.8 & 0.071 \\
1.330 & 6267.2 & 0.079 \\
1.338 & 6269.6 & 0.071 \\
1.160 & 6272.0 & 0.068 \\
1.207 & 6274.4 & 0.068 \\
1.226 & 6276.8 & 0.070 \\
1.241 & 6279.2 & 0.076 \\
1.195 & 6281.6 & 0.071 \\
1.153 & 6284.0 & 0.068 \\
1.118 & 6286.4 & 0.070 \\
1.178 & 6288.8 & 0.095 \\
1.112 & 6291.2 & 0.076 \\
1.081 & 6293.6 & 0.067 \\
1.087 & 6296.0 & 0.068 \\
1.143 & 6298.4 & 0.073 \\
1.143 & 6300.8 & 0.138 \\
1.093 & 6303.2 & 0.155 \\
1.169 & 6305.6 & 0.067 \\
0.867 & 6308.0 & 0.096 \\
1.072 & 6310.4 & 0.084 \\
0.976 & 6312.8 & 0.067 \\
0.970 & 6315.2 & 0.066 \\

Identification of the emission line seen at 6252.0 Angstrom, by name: C III]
